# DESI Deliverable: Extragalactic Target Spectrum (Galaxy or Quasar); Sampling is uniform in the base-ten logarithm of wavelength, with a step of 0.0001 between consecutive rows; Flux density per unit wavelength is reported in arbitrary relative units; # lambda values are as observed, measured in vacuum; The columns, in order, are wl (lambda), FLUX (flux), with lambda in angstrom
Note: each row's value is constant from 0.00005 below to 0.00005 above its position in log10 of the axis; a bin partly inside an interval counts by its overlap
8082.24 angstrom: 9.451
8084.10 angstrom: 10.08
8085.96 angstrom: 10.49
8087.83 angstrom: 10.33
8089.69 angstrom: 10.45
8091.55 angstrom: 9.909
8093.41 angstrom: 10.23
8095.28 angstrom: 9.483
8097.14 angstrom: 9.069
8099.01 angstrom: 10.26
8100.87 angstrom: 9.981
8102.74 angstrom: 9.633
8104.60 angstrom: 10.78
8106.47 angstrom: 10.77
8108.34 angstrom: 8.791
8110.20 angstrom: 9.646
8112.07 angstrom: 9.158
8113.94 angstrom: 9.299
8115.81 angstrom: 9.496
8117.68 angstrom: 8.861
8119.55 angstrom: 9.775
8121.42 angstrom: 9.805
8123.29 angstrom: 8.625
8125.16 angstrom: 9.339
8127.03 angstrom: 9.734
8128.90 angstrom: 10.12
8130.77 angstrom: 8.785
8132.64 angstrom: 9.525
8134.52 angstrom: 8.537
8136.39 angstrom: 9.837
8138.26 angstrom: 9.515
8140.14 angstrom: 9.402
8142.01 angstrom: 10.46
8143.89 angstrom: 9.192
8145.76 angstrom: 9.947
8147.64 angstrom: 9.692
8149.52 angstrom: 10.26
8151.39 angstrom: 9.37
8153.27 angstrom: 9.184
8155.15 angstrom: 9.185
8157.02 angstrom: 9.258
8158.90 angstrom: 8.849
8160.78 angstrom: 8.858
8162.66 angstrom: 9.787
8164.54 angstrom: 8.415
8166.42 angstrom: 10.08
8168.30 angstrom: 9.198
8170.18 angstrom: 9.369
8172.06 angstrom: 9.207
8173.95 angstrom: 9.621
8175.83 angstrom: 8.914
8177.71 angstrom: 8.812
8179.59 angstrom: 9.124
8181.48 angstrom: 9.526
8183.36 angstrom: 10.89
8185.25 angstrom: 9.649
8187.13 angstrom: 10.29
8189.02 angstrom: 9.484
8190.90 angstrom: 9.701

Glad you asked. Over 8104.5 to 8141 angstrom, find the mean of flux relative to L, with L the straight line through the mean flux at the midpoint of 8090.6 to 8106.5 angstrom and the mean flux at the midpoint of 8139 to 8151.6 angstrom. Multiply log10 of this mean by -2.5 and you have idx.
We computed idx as 0.05 mag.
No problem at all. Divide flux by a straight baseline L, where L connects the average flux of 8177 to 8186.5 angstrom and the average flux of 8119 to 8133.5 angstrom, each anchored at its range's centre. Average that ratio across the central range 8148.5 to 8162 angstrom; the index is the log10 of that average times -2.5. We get 0.03 mag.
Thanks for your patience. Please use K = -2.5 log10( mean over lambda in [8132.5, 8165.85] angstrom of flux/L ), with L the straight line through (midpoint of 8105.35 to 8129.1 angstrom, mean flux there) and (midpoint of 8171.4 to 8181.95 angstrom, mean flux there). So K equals -0.01 mag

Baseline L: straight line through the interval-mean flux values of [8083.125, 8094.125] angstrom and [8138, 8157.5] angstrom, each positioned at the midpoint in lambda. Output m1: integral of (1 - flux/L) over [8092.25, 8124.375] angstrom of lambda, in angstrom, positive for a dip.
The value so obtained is 1.3 angstrom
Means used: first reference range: 10.2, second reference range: 9.6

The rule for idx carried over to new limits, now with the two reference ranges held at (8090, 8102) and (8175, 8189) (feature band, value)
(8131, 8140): 0.048 mag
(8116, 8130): 0.035 mag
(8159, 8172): 0.045 mag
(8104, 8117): 0.017 mag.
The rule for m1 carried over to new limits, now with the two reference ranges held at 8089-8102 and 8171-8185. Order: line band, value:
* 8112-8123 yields 0.45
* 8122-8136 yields 0.63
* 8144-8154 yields -0.06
